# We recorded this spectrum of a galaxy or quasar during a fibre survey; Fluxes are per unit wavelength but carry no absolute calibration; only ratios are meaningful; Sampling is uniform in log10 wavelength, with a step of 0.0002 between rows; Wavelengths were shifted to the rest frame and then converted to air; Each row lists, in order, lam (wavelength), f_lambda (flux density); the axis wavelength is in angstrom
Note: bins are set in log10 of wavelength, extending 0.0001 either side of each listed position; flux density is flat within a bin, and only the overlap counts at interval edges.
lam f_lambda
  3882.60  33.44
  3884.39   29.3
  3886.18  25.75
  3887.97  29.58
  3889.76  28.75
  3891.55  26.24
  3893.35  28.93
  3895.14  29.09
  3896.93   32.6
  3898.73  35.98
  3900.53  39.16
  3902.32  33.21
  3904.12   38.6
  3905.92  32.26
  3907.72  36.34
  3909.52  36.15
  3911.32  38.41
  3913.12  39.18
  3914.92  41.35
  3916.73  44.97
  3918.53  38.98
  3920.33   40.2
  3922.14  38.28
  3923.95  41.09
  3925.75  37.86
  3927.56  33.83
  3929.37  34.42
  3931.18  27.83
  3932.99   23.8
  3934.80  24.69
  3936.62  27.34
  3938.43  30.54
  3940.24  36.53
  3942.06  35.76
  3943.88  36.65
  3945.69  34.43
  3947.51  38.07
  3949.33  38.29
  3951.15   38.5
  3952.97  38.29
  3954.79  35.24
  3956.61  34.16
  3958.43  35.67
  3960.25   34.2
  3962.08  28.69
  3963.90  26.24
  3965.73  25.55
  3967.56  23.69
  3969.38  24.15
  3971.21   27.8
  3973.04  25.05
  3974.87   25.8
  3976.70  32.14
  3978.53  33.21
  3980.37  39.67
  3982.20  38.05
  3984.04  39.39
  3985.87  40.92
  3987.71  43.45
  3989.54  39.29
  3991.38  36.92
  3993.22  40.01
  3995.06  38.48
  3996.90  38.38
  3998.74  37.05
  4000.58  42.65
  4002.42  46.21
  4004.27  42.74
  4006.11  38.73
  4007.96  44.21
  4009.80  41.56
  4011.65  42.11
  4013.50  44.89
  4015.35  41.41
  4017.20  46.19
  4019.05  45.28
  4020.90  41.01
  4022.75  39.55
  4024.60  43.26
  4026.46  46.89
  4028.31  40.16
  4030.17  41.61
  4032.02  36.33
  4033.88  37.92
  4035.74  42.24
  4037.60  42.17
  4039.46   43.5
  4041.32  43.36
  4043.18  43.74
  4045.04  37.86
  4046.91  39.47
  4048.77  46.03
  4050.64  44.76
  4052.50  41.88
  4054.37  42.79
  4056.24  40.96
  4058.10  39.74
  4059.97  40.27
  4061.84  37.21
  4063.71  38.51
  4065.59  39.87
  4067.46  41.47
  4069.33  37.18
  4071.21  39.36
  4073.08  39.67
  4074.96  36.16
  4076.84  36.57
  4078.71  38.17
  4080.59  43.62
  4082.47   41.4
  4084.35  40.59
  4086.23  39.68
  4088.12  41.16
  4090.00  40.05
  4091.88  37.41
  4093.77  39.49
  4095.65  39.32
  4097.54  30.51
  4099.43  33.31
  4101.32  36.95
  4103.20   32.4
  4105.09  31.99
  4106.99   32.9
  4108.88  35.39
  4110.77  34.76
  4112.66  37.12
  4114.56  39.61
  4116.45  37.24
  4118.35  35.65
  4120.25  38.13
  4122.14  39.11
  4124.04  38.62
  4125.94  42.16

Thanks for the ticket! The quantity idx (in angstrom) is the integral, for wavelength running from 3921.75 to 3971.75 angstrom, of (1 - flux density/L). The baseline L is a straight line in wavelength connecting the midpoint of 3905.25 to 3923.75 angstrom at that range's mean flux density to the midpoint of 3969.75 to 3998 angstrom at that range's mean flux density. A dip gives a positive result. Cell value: 6.5 angstrom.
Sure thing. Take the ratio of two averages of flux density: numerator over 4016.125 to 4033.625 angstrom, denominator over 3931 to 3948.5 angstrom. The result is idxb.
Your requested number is 1.33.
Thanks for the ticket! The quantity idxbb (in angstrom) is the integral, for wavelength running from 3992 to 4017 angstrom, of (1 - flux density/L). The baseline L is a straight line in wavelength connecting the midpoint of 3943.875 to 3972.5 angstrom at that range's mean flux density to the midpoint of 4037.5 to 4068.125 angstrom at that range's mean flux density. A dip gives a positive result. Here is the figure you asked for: -3.3 angstrom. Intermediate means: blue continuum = 32.2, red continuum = 41.4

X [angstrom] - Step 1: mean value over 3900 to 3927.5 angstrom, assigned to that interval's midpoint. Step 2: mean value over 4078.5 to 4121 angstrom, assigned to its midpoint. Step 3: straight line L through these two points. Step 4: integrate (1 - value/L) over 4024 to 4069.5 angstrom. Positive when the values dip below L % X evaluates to -4.5 angstrom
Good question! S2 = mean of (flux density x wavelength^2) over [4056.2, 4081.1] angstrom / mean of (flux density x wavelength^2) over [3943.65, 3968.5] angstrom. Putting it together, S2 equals 1.2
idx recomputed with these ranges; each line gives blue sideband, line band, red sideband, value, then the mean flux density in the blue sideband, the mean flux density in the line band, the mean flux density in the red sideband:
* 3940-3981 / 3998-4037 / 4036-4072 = -4.5 angstrom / 32.4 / 42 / 41.1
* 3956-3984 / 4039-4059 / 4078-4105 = -3.9 angstrom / 30.5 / 42.2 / 37.9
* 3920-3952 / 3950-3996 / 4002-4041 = 4.8 angstrom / 34.2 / 33.8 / 42.2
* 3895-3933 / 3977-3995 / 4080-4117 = -1.0 angstrom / 36.5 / 38.7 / 37.2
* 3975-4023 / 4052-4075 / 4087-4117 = -1.2 angstrom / 40.3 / 39.7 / 36.2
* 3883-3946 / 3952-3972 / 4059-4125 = 2.6 angstrom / 33.9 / 30.4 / 37.7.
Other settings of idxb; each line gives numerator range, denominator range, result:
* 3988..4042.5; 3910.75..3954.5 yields 1.16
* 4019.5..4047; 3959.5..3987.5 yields 1.32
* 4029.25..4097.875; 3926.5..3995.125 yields 1.21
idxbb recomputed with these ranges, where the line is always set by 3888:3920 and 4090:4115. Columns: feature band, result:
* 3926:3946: 2.1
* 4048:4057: -2.0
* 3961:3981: 4.0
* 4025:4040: -2.5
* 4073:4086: -1.4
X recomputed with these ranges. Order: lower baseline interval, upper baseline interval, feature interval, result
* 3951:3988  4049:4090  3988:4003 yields -2.3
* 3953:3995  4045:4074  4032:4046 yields -0.9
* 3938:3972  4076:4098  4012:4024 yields -2.4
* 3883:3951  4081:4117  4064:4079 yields -0.8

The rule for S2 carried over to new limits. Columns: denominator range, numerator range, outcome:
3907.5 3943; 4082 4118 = 1.14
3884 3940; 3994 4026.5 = 1.31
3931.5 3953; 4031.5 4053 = 1.32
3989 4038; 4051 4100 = 0.98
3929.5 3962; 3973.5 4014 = 1.20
